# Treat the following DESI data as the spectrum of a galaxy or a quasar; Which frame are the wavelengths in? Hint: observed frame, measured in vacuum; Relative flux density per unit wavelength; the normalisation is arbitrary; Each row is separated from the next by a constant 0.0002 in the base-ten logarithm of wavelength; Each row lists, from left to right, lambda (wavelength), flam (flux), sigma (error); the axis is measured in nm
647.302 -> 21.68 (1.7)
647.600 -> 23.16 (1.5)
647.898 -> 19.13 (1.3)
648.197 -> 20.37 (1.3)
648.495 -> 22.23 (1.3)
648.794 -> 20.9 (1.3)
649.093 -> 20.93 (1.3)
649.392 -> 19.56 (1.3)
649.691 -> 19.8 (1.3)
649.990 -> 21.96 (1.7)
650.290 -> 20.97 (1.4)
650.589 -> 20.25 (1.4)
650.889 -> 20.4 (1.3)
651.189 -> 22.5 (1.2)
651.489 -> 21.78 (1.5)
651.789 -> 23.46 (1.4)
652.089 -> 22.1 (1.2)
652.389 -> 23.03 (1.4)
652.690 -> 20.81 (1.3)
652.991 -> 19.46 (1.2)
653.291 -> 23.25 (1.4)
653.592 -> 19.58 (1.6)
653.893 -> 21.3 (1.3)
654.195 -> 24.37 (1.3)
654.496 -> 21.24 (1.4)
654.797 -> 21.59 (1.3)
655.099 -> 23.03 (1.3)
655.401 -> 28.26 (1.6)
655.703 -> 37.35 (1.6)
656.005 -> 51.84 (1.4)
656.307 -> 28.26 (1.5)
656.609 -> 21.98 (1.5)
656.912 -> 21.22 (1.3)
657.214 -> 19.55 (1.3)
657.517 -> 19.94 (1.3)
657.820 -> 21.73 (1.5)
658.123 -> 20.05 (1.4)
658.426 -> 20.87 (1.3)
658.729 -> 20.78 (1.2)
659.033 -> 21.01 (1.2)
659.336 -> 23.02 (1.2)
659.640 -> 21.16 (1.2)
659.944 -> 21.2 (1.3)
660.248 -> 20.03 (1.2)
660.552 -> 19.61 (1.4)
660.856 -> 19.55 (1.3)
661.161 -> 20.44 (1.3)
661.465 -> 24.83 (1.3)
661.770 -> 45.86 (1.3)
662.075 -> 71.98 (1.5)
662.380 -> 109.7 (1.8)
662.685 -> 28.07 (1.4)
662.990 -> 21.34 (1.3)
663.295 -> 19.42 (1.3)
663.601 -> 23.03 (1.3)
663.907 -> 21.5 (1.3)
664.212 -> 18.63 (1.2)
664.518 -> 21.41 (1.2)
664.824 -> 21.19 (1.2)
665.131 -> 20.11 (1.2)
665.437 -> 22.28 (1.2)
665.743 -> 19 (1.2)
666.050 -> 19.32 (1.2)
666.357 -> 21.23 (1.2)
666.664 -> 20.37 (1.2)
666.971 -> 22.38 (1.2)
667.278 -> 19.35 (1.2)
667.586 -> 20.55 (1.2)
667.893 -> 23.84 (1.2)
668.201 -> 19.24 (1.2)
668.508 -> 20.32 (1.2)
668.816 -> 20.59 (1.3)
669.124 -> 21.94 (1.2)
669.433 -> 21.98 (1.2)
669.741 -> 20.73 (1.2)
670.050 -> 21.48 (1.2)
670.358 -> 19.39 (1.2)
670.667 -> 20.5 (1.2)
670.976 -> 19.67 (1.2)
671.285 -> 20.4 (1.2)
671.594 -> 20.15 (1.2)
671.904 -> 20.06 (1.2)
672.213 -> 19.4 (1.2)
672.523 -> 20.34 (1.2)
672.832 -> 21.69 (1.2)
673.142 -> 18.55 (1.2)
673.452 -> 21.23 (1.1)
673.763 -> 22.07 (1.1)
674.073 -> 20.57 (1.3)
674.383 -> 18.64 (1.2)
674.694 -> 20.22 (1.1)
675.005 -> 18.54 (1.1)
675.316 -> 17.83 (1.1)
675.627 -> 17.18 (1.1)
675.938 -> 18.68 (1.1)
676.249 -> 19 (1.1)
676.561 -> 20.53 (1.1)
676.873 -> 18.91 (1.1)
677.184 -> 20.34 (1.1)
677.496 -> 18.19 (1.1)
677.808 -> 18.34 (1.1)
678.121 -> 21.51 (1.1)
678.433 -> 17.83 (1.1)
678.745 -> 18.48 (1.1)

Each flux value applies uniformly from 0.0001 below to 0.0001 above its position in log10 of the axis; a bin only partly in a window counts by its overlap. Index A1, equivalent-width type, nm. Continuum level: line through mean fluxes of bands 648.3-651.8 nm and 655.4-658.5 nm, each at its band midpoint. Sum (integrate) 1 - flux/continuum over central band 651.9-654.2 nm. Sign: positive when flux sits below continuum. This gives 0.18 nm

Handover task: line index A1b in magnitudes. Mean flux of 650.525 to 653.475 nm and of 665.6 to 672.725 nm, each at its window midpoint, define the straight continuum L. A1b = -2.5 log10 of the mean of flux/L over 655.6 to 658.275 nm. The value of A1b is -0.24 mag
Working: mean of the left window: 21.7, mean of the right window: 20.5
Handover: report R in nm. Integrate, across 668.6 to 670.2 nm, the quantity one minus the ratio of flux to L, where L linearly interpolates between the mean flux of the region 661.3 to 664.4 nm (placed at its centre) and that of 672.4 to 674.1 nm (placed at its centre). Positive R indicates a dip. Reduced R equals 0.346 nm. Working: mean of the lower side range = 38.2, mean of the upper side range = 20.8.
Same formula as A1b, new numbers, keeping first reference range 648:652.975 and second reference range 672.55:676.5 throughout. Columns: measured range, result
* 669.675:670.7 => -0.03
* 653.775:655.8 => -0.19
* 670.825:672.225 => -0.01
